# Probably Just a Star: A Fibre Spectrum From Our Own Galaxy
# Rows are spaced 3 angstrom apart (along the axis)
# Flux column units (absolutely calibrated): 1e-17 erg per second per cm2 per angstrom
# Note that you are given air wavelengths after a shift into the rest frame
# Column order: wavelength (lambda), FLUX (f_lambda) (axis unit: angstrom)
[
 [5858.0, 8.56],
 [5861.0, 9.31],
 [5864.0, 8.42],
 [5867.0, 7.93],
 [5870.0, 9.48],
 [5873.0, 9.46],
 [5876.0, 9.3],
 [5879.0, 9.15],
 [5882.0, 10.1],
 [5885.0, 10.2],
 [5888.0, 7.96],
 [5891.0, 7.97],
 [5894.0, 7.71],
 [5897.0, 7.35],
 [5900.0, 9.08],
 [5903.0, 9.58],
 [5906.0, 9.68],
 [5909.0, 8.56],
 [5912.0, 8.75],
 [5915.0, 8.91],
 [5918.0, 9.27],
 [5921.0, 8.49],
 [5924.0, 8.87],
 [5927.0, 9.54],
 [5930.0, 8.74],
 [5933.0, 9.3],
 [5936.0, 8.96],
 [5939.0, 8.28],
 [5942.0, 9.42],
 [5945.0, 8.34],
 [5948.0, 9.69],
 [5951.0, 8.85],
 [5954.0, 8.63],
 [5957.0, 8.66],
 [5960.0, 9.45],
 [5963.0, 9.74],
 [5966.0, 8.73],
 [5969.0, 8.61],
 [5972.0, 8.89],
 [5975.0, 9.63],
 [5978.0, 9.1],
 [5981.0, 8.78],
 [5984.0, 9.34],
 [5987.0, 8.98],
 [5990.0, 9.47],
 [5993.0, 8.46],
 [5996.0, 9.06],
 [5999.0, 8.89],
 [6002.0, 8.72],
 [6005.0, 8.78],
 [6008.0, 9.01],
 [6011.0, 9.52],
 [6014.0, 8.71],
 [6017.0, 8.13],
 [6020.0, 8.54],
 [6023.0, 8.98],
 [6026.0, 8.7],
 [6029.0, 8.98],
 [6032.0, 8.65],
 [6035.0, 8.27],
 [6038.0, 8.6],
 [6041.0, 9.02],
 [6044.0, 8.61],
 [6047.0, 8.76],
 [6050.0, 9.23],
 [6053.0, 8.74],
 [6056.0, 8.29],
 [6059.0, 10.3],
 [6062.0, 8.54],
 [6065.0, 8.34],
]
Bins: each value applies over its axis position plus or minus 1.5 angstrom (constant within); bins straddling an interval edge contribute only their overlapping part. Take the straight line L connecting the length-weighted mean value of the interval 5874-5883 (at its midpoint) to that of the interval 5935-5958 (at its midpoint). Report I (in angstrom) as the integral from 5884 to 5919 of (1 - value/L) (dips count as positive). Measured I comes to 2.05 angstrom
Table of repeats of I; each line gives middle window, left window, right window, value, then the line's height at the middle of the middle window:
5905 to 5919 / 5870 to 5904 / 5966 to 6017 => -0.1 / 8.92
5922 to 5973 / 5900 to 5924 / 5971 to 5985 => 0.6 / 9.09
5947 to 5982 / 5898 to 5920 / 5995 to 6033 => -0.5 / 8.94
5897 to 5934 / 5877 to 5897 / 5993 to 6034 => -1.0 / 8.76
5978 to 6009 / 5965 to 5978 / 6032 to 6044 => -0.3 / 8.87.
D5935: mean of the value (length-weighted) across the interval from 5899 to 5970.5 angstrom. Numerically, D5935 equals 9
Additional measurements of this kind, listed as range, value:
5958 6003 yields 9.06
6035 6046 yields 8.68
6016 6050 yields 8.69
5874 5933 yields 8.92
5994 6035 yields 8.8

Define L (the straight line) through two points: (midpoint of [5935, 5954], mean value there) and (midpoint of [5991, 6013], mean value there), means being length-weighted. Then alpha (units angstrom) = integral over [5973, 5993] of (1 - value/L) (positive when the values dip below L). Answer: -0.5 angstrom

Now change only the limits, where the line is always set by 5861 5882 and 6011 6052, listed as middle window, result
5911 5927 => 0.07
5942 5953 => -0.12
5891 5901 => 1.14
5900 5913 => -0.23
